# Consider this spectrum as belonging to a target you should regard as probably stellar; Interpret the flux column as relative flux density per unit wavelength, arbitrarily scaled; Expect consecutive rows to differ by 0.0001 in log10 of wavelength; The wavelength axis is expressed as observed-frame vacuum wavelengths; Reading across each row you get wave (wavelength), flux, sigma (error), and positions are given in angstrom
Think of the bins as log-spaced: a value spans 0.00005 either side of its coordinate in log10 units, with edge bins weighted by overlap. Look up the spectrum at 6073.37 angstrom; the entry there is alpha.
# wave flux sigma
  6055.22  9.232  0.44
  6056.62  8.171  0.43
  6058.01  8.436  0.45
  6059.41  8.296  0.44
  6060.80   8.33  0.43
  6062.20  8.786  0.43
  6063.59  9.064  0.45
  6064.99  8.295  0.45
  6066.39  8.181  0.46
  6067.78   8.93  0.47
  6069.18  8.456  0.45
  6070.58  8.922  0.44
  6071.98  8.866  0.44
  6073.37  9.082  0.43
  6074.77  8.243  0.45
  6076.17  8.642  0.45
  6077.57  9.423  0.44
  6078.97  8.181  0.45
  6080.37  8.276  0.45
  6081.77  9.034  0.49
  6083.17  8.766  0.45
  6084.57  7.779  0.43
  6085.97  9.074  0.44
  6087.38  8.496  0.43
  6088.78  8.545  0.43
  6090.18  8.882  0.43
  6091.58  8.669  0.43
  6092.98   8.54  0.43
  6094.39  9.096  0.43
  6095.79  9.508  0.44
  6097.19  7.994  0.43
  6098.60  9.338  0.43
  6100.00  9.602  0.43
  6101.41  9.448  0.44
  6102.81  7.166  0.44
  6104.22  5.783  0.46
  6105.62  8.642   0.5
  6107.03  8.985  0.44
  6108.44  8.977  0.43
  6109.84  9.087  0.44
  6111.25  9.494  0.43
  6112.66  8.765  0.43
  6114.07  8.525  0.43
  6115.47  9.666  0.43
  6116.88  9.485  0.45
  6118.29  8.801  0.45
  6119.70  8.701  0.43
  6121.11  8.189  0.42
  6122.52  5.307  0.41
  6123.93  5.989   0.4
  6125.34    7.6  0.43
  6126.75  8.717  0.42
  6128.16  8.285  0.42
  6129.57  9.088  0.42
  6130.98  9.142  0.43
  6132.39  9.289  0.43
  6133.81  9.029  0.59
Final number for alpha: 9.082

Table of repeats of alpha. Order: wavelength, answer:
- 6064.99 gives 8.295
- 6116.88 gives 9.485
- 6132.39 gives 9.289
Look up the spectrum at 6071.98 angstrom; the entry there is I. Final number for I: 8.866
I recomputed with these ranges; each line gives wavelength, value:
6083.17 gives 8.766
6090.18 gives 8.882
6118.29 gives 8.801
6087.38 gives 8.496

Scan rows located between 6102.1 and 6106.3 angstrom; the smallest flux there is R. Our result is 5.783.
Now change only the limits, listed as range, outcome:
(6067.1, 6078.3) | 8.243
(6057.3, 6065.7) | 8.295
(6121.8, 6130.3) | 5.307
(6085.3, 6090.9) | 8.496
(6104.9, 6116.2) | 8.525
